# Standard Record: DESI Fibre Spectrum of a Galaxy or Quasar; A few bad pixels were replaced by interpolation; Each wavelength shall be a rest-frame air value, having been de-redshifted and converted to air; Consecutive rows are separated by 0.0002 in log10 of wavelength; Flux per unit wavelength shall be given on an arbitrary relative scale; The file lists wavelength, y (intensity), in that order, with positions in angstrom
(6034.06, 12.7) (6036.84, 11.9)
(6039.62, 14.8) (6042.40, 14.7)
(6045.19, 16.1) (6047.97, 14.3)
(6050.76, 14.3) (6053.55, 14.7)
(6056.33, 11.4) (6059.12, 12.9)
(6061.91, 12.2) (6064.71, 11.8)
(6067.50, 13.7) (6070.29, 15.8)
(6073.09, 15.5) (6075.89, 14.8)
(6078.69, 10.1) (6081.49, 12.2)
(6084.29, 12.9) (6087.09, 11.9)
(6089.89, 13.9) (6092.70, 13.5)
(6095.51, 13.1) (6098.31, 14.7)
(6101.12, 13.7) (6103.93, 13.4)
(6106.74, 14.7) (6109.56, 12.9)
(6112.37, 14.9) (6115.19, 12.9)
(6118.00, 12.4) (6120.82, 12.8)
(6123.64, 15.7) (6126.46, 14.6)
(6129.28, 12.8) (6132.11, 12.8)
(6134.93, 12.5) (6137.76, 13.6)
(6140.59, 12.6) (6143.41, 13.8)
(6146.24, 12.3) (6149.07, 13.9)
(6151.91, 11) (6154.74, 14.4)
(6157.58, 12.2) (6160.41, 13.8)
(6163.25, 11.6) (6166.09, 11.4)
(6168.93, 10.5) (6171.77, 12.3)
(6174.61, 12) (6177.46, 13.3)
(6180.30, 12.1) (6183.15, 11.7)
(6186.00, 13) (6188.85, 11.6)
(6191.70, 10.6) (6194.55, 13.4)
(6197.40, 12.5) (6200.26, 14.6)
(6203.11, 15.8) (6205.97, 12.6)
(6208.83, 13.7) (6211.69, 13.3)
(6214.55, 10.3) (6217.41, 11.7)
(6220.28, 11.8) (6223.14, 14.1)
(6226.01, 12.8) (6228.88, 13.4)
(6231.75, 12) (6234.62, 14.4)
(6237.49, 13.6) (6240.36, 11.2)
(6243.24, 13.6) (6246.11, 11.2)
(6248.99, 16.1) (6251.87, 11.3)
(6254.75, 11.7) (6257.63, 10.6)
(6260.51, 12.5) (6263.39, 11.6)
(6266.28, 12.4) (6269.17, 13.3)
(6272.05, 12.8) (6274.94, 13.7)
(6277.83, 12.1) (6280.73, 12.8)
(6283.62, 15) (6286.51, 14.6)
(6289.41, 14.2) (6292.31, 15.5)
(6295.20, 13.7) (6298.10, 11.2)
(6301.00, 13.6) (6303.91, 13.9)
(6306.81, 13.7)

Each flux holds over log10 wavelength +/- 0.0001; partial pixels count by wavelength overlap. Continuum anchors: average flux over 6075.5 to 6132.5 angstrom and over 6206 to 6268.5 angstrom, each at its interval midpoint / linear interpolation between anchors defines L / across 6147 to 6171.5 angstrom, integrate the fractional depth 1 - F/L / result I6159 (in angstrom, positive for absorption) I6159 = 1.3 angstrom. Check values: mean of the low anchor 13.4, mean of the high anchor 12.5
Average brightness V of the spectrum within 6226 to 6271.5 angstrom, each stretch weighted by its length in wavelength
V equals 12.6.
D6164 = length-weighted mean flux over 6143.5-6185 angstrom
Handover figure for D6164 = 12.4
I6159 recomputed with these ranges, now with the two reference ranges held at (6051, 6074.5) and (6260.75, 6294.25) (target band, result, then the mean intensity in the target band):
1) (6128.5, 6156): 1.1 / 13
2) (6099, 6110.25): -0.2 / 13.8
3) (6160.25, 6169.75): 1.3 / 11.6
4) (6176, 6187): 0.8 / 12.5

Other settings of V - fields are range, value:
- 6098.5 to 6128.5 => 13.8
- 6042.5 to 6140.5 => 13.5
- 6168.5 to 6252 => 12.7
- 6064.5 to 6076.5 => 14.5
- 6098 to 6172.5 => 13.1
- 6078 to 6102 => 13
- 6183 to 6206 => 12.9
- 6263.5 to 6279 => 12.8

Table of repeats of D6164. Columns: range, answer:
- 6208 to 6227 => 12.5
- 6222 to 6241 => 13.1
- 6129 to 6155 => 12.9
